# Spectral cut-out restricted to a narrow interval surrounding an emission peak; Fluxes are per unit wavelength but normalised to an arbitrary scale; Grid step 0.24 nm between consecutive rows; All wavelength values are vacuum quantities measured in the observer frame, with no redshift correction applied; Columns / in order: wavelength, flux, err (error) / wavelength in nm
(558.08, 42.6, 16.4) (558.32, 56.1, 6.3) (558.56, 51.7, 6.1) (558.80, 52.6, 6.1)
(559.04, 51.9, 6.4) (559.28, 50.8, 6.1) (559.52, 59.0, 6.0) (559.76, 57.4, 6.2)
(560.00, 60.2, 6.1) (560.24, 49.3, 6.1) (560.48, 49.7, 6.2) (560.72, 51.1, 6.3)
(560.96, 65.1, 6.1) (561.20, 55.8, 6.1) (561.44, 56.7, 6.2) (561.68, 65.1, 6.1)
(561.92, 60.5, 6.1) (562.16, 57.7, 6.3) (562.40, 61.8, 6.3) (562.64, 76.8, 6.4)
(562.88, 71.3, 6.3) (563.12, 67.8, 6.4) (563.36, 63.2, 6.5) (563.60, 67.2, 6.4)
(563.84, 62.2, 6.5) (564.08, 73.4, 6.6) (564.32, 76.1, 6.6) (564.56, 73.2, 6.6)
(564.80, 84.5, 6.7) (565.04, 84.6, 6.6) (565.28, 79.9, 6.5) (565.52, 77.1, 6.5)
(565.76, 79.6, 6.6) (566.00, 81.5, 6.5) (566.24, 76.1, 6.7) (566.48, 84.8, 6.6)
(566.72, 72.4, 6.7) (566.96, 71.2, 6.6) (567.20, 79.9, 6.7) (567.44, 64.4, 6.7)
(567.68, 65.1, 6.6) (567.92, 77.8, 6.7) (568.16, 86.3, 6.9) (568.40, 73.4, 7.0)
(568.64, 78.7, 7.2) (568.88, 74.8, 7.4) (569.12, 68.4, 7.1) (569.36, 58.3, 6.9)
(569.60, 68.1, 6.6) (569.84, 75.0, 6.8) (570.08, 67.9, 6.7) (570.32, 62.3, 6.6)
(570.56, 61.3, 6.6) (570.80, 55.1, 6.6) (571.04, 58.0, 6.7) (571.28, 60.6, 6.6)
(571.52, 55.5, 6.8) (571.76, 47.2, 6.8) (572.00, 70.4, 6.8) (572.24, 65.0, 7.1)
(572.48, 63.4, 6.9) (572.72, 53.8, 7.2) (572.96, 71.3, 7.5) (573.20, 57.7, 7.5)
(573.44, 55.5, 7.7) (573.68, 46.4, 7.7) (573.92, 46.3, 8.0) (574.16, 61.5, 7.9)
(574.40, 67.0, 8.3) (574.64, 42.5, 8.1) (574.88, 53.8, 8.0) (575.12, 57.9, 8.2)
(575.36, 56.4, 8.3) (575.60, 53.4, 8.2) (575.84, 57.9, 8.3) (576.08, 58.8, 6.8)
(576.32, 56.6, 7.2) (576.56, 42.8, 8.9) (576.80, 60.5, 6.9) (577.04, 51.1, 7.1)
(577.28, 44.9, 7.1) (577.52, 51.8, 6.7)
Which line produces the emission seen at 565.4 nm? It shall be Mg II 2798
